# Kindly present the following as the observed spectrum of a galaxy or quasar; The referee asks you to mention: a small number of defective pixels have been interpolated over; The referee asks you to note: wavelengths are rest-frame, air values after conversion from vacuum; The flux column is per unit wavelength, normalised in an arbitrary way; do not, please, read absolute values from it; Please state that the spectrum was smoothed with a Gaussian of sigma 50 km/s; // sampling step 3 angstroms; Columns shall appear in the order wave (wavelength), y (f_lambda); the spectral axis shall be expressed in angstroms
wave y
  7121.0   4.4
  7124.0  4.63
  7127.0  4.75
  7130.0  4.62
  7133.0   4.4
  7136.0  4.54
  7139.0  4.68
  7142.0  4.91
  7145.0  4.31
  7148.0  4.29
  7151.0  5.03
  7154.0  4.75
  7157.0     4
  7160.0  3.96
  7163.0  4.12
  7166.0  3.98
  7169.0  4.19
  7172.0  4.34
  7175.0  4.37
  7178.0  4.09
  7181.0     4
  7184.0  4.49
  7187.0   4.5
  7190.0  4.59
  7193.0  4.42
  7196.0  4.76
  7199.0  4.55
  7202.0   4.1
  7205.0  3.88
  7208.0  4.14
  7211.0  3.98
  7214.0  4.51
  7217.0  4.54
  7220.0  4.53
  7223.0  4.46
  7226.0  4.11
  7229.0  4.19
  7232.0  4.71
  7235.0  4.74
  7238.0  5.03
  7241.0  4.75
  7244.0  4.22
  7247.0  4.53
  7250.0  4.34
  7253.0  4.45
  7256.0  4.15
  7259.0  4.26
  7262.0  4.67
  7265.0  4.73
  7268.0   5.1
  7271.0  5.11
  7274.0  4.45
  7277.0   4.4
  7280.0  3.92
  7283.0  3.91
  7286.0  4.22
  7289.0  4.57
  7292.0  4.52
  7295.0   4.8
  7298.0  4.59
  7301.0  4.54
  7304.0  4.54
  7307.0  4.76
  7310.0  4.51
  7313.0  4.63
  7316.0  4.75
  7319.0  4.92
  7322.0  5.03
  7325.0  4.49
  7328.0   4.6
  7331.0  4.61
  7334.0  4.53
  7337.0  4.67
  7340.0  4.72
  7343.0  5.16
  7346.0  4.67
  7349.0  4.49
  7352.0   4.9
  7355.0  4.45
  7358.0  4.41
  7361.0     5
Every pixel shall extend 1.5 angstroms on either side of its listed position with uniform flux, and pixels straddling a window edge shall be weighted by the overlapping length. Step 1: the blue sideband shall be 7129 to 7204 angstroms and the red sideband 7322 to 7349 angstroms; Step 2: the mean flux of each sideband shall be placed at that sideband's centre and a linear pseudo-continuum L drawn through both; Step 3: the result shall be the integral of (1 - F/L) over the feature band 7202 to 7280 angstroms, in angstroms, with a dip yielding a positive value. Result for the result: 1.1 angstroms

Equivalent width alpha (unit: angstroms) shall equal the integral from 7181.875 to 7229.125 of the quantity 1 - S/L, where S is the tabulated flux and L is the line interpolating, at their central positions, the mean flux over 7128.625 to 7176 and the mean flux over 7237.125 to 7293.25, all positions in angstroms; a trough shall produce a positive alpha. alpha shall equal 0.88 angstroms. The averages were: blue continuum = 4.41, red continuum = 4.48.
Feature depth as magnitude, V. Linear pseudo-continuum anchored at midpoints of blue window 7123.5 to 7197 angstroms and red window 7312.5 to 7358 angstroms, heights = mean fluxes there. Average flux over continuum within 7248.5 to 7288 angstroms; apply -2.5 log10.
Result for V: 0.04 mag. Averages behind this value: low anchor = 4.42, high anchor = 4.7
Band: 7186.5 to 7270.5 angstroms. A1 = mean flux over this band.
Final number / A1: 4.47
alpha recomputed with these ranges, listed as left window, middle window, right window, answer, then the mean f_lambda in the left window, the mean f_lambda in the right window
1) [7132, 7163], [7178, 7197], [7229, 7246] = 0.52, 4.47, 4.64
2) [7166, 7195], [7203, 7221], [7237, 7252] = 0.75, 4.32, 4.55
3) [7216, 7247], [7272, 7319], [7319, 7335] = 1.38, 4.53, 4.68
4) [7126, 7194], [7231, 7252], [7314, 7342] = -0.28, 4.4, 4.71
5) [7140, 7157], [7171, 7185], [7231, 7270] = 1.07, 4.6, 4.6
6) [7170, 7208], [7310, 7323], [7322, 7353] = -0.40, 4.33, 4.7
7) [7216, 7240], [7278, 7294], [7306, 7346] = 1.37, 4.54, 4.72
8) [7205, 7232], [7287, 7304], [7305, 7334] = 0.04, 4.31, 4.69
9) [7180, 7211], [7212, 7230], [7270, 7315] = -0.04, 4.33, 4.49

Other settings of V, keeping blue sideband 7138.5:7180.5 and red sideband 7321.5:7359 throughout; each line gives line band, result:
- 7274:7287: 0.10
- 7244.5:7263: 0.03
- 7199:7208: 0.08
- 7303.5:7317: -0.01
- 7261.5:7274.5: -0.07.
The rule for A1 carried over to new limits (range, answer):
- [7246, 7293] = 4.46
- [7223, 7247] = 4.53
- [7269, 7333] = 4.57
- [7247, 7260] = 4.33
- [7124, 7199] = 4.43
